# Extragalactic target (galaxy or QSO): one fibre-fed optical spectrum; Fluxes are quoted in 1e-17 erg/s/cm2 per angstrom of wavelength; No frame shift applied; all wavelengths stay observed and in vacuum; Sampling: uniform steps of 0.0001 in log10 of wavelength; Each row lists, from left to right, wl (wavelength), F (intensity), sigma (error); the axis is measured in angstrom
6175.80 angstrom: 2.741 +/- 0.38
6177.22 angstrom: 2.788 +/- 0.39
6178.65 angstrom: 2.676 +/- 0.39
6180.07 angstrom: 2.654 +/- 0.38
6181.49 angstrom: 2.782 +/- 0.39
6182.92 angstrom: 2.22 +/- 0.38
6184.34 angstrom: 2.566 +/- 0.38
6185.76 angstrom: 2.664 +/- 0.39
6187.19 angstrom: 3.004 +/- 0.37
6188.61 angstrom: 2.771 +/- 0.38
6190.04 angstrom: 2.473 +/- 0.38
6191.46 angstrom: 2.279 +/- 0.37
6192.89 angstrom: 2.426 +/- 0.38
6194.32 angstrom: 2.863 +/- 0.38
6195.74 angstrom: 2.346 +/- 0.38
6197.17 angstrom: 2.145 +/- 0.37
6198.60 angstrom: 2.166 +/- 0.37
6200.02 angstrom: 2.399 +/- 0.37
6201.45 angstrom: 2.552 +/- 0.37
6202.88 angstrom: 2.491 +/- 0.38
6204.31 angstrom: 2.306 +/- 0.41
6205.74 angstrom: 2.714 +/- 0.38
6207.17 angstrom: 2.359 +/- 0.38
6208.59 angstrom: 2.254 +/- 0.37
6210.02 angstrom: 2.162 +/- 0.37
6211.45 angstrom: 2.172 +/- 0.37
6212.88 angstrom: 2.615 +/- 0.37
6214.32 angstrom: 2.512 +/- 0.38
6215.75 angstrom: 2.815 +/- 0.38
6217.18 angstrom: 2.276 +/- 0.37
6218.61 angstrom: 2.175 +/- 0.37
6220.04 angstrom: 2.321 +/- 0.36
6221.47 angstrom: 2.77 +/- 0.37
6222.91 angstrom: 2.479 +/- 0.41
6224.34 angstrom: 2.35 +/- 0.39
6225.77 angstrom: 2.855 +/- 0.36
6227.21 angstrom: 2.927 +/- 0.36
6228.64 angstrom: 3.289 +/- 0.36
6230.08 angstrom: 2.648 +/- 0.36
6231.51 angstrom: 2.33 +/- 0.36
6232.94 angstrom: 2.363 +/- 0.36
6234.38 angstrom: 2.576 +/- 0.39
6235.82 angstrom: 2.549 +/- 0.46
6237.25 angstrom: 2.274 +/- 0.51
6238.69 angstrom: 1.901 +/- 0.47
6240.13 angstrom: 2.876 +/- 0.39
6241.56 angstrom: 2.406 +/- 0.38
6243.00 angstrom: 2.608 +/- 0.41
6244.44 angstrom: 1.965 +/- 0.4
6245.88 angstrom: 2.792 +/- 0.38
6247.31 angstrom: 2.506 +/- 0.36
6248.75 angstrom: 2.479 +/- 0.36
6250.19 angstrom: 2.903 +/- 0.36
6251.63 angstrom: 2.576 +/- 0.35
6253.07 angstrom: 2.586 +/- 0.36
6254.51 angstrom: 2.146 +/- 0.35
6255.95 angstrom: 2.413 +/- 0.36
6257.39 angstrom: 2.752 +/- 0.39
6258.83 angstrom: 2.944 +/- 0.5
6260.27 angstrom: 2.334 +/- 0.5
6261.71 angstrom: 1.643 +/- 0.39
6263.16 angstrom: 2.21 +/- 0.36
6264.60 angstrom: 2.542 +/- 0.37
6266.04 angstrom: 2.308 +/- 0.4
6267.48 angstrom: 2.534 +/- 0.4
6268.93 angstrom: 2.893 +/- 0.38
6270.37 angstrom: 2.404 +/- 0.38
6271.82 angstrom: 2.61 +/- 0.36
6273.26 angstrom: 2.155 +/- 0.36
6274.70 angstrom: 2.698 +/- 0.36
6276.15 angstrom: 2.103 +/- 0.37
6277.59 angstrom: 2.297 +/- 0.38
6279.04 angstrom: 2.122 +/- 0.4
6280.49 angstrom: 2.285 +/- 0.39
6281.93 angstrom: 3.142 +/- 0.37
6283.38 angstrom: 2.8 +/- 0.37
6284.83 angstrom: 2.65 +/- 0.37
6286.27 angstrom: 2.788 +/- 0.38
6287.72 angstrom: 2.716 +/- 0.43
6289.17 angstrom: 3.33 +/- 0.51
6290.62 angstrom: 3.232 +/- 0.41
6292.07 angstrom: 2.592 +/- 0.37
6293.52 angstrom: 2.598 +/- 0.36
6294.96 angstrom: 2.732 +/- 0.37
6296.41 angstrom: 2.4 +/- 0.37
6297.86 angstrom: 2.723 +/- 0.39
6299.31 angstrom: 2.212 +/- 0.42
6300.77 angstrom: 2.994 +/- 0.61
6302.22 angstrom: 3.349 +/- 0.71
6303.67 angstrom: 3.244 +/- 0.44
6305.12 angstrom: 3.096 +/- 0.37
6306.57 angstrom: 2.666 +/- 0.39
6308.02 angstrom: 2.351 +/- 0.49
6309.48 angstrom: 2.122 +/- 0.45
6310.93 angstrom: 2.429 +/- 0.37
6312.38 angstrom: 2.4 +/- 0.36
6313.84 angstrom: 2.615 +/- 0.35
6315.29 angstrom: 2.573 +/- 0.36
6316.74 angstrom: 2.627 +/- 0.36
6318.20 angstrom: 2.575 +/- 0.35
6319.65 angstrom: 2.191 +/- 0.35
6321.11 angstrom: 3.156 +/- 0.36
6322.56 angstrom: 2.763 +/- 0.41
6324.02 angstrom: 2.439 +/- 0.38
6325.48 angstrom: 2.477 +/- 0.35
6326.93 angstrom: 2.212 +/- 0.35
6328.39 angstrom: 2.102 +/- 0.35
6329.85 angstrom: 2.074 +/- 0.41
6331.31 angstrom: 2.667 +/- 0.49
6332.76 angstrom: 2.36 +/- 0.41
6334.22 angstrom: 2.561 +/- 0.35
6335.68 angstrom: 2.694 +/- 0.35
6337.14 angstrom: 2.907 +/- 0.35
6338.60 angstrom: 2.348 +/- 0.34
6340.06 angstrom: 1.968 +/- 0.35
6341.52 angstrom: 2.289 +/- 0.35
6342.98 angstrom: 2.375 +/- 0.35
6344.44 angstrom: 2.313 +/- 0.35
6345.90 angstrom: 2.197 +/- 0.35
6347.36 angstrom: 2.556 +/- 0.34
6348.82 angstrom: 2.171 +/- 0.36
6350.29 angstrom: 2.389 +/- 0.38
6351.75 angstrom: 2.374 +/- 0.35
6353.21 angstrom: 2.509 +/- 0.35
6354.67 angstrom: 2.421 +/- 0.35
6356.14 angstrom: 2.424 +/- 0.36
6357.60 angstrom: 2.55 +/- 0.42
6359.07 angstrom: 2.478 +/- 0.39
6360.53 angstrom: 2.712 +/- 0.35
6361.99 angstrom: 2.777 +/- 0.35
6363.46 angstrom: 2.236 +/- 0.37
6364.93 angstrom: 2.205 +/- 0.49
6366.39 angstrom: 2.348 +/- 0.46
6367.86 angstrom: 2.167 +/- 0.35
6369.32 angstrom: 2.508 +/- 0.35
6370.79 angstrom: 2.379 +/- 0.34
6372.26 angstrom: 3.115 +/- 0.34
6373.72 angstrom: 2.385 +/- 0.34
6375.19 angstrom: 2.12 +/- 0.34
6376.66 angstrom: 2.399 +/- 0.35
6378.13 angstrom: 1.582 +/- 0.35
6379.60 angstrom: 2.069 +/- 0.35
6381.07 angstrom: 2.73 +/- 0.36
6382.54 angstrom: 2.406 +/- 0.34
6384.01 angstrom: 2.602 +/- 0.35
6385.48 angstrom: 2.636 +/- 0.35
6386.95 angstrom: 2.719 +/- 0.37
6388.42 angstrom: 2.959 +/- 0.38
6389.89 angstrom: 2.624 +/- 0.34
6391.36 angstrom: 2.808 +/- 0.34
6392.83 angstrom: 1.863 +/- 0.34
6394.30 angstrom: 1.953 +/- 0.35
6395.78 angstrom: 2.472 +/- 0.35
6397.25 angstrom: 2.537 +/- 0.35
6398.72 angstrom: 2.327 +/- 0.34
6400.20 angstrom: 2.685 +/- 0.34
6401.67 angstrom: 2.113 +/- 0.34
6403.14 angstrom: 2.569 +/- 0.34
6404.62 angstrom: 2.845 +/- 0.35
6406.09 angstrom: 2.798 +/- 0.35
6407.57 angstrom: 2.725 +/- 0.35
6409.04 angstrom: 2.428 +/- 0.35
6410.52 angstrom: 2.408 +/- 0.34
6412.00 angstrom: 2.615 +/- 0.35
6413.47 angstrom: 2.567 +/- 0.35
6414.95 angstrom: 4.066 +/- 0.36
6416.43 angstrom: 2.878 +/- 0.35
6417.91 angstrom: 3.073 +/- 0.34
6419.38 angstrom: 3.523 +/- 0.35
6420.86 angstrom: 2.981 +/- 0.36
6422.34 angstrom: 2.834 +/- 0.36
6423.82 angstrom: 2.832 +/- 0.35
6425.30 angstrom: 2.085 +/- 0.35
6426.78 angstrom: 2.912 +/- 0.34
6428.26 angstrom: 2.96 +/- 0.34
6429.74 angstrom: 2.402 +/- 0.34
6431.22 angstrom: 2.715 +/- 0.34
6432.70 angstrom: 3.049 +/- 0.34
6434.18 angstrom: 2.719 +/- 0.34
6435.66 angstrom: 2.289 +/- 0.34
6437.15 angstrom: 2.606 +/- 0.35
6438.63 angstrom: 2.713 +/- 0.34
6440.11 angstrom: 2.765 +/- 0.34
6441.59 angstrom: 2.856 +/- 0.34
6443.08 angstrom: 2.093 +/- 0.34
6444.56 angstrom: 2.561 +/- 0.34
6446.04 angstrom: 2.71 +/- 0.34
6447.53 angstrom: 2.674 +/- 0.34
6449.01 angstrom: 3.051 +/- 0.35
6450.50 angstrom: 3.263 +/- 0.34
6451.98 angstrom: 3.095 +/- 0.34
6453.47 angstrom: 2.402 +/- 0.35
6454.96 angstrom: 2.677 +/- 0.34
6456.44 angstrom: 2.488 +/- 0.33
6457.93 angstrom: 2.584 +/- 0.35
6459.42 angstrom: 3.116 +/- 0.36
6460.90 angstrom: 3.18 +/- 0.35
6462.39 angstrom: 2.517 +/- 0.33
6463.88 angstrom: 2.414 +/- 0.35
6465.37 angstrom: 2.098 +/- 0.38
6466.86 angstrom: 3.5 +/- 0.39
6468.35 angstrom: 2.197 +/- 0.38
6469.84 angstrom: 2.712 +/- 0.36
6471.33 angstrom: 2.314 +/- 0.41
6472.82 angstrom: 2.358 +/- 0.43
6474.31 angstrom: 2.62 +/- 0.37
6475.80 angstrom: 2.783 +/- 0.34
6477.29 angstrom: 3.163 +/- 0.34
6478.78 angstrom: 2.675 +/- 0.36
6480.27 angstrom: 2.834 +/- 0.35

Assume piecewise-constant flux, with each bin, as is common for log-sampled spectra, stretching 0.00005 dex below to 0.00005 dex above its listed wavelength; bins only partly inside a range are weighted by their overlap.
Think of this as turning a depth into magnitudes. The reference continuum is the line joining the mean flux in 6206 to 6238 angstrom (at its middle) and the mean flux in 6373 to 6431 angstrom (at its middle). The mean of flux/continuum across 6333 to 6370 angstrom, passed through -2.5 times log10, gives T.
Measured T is 0.069 mag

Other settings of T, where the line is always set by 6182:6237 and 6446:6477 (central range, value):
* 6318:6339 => 0.04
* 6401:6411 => 0.04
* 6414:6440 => -0.07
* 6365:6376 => 0.09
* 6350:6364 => 0.05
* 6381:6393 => 0.01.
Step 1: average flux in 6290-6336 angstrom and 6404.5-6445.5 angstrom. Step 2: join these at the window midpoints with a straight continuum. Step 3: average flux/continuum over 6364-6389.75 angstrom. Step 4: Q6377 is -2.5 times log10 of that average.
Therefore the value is 0.109 mag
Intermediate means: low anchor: 2.6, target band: 2.43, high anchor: 2.76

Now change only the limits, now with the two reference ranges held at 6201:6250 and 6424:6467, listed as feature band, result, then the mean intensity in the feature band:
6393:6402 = 0.14 mag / 2.33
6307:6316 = 0.07 mag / 2.42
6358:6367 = 0.07 mag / 2.46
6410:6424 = -0.12 mag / 2.99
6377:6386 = 0.13 mag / 2.33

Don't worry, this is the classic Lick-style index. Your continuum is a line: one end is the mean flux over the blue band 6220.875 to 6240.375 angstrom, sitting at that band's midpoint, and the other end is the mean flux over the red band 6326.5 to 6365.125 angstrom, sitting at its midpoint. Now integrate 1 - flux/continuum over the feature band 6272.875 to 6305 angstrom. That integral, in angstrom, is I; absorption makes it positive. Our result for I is -2.8 angstrom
